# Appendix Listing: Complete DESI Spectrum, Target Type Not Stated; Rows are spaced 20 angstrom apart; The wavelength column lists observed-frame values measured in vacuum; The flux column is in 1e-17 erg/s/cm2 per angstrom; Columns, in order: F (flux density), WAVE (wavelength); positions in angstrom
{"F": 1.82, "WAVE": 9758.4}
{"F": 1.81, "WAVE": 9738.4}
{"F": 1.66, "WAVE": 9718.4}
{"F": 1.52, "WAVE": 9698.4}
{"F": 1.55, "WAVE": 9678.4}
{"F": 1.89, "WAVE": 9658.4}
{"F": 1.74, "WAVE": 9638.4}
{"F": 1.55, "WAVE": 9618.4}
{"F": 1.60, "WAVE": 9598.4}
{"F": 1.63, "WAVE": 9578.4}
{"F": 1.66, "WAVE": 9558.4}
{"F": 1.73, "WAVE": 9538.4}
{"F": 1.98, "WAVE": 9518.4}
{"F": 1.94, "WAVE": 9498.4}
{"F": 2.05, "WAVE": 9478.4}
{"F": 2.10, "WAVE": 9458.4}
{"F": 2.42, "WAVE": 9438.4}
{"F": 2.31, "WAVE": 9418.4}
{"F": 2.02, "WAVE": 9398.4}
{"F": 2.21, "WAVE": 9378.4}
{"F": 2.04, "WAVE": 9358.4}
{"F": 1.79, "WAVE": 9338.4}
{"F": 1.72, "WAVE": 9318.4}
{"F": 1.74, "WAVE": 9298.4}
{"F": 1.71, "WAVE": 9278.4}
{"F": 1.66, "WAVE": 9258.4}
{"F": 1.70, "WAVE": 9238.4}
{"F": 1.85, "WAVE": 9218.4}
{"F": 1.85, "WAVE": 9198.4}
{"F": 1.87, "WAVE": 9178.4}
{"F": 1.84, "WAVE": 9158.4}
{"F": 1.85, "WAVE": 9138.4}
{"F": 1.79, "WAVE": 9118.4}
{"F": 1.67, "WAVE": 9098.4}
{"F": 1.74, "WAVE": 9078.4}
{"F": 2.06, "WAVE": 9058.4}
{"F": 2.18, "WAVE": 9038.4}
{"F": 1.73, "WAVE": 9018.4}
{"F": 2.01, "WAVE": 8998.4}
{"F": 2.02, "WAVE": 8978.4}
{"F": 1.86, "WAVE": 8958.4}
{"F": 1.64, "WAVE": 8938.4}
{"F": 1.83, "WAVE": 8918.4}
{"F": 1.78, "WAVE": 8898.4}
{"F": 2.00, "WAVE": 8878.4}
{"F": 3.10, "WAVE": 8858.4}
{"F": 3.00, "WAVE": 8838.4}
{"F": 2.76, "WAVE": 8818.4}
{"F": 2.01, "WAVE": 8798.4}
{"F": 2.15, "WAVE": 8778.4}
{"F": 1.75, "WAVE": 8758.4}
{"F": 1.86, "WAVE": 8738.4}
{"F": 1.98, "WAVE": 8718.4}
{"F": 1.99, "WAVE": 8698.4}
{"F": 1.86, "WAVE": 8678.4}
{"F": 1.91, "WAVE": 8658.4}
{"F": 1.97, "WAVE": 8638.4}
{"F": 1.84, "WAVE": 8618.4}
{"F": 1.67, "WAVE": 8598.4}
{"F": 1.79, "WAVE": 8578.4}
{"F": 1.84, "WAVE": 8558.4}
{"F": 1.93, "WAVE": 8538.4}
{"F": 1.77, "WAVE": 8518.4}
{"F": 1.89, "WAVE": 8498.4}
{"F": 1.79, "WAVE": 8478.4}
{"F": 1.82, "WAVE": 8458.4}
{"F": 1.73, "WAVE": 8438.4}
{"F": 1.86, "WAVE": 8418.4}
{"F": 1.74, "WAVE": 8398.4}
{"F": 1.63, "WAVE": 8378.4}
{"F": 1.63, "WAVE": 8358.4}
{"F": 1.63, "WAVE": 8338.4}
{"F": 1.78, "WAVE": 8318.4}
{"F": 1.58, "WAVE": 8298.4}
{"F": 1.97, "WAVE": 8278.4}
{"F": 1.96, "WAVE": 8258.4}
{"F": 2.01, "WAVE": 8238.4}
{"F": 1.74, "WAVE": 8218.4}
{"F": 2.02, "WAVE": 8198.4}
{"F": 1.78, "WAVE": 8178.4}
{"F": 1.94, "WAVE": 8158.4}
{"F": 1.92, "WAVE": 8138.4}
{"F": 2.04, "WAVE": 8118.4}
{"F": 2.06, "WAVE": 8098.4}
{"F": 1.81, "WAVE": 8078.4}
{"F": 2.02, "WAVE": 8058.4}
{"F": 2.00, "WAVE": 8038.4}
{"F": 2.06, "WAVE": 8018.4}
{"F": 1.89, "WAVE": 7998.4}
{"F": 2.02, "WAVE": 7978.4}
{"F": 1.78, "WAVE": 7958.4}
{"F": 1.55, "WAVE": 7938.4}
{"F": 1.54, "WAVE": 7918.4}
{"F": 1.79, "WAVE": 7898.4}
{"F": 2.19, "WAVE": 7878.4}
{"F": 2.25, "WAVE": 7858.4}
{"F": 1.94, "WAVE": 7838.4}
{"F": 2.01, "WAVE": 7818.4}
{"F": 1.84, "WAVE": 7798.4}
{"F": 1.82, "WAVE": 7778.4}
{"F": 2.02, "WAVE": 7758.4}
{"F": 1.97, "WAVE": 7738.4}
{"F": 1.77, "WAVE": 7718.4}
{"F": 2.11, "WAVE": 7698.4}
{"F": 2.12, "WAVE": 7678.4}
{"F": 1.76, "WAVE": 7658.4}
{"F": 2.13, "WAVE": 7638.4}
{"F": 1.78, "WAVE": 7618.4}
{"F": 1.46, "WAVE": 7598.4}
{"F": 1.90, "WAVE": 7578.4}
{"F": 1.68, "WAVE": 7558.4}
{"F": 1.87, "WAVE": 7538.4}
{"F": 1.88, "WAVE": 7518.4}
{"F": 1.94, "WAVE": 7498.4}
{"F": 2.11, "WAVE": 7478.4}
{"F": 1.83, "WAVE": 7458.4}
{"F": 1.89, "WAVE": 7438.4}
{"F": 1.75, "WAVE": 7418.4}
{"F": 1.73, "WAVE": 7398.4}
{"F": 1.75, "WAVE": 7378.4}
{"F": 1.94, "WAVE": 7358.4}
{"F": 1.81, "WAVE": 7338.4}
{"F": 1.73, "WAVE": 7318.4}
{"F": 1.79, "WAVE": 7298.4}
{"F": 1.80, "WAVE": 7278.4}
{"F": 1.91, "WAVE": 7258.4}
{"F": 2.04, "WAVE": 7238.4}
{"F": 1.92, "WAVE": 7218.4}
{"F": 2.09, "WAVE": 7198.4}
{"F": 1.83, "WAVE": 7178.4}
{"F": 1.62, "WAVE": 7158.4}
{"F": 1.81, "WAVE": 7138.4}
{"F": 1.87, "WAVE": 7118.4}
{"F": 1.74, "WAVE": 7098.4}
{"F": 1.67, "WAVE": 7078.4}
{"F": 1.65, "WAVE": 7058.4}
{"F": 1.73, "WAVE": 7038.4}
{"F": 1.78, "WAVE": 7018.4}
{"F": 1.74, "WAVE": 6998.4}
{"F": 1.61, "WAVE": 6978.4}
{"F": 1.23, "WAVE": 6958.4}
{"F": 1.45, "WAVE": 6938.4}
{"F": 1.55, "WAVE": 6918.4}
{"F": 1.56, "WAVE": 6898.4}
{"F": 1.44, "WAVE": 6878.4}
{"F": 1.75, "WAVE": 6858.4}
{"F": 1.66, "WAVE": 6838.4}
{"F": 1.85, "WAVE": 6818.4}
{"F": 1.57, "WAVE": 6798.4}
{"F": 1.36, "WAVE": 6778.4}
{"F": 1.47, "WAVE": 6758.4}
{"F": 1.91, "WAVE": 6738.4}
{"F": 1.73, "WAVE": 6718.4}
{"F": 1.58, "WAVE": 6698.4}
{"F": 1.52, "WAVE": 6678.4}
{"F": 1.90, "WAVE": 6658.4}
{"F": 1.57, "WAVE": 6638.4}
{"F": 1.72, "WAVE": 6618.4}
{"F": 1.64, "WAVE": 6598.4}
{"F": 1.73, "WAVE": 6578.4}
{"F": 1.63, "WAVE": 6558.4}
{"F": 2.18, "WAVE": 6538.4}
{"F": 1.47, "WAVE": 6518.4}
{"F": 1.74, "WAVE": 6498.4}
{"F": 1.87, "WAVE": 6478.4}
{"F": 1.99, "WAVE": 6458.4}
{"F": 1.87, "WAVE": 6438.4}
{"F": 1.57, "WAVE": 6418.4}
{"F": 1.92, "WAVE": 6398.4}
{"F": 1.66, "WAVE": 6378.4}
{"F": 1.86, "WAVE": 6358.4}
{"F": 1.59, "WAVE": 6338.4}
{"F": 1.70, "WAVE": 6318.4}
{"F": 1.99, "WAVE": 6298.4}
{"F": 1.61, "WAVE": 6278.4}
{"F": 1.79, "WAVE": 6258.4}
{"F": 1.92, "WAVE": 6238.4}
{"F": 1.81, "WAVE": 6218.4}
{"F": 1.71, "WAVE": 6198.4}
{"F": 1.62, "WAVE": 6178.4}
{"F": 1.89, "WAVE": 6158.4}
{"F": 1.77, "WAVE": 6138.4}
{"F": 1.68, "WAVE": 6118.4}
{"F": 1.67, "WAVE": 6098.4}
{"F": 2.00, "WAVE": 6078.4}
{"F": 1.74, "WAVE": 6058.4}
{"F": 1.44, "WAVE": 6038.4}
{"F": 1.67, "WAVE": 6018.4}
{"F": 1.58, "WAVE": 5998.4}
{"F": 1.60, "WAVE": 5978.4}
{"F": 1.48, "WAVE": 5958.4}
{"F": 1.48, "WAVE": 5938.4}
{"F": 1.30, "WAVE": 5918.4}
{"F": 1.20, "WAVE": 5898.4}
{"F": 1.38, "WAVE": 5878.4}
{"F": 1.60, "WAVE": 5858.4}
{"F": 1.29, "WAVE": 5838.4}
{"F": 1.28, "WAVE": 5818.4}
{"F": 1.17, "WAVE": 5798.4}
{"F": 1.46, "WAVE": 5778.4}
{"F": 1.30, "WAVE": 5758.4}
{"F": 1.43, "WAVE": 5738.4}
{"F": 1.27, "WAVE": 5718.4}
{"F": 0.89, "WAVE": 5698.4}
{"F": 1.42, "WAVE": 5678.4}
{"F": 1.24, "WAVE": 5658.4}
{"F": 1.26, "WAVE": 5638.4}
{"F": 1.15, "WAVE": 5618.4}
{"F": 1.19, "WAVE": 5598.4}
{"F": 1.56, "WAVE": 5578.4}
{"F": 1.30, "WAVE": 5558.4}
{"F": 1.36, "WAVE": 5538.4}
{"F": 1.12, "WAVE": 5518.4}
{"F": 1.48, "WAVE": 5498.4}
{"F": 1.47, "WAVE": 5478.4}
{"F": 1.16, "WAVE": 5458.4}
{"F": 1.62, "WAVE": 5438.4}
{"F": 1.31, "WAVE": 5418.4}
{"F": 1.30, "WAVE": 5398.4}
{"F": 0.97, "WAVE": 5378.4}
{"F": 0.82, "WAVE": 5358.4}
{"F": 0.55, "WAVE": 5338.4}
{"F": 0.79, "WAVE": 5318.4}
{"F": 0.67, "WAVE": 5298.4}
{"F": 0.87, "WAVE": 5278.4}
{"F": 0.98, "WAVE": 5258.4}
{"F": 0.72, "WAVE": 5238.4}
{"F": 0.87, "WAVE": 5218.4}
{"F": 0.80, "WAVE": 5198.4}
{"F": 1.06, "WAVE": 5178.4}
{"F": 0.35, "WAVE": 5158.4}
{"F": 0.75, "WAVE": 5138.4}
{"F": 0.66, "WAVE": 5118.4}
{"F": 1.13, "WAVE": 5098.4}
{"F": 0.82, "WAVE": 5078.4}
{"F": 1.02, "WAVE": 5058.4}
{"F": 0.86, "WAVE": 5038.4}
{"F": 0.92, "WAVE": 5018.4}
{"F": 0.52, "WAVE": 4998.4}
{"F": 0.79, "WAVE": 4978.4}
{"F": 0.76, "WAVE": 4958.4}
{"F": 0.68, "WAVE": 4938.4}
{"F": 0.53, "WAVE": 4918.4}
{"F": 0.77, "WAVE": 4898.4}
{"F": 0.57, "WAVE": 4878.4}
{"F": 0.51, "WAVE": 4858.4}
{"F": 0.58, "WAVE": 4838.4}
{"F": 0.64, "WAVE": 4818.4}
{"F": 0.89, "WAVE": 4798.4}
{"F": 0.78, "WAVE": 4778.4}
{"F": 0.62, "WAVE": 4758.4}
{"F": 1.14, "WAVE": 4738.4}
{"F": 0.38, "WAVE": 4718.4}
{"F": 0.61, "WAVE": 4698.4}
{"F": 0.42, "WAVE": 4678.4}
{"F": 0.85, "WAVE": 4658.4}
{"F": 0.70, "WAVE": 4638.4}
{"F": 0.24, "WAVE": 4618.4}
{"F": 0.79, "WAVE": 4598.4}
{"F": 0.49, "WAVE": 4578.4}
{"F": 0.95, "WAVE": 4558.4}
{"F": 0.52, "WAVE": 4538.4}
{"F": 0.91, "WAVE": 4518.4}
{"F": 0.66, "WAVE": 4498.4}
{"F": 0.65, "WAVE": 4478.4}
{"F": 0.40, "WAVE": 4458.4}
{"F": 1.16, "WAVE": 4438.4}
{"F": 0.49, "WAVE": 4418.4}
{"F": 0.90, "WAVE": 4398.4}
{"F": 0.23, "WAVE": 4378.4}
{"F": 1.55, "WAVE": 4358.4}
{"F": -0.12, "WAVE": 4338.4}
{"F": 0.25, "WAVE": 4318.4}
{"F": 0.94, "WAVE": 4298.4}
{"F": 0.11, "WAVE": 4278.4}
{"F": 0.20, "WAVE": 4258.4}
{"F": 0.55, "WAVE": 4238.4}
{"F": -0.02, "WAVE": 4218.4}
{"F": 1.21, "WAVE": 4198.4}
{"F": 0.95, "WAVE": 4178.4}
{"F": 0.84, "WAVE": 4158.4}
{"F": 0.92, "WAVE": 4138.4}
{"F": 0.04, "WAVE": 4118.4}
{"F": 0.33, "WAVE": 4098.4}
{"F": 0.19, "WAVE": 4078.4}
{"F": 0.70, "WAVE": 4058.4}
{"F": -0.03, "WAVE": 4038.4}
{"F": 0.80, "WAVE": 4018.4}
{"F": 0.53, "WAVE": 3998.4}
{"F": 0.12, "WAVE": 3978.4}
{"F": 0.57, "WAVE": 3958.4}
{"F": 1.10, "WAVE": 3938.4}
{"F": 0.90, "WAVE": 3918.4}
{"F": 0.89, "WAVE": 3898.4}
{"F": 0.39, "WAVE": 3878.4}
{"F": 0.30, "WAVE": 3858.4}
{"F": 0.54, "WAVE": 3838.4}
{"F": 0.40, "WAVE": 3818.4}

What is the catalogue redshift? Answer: 0.345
